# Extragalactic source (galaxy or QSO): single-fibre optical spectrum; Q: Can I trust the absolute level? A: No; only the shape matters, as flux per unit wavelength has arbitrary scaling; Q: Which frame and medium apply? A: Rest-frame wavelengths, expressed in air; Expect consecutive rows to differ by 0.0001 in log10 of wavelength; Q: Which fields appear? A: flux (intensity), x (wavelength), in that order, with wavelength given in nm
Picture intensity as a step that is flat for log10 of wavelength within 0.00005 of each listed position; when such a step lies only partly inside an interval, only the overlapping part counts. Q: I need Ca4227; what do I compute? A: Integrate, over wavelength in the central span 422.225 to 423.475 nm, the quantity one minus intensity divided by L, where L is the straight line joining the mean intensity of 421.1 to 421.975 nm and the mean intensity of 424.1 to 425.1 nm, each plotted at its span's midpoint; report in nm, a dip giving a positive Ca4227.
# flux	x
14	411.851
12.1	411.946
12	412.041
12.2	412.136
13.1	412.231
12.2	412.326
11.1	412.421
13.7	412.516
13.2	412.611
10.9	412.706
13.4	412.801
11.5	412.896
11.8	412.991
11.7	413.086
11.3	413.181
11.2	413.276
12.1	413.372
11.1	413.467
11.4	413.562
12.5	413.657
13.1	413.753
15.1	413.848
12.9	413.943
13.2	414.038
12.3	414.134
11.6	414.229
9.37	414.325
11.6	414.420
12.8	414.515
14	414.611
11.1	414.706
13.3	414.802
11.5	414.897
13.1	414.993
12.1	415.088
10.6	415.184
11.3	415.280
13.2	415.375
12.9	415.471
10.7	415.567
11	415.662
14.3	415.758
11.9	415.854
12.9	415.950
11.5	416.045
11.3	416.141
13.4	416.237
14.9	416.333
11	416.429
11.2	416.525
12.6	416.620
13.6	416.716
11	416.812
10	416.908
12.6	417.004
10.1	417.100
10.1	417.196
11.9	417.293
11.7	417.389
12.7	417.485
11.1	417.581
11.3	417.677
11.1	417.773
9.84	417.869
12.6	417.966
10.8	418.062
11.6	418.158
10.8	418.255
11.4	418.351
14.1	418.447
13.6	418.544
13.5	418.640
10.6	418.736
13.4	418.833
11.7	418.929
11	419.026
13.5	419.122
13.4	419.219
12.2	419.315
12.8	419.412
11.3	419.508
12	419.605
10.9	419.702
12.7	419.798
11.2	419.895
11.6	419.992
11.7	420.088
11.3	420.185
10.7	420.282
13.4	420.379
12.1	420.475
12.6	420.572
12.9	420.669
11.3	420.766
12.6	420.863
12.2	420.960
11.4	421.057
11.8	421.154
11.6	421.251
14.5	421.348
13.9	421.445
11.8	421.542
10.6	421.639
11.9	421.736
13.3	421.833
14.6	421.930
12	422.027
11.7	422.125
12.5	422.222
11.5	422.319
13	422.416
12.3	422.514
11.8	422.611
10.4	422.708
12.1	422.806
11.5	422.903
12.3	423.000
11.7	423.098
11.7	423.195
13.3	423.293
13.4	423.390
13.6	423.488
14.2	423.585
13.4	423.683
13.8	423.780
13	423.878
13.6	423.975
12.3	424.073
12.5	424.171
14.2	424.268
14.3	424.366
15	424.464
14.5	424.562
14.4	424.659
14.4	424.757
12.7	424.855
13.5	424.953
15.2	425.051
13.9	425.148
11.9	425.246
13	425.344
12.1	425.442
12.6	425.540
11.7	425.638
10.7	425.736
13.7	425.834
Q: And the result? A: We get 0.10 nm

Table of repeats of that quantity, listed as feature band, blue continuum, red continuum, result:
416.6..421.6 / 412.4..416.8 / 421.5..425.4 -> 0.247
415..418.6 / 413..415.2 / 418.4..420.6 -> 0.092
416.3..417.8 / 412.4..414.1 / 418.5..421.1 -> 0.068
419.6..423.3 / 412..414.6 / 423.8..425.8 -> 0.247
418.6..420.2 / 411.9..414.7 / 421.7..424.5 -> 0.065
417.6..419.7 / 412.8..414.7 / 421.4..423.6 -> 0.048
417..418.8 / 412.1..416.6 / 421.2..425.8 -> 0.117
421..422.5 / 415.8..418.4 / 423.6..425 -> 0.066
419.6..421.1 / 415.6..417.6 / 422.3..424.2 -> 0.048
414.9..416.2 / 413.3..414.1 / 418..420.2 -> 0.039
